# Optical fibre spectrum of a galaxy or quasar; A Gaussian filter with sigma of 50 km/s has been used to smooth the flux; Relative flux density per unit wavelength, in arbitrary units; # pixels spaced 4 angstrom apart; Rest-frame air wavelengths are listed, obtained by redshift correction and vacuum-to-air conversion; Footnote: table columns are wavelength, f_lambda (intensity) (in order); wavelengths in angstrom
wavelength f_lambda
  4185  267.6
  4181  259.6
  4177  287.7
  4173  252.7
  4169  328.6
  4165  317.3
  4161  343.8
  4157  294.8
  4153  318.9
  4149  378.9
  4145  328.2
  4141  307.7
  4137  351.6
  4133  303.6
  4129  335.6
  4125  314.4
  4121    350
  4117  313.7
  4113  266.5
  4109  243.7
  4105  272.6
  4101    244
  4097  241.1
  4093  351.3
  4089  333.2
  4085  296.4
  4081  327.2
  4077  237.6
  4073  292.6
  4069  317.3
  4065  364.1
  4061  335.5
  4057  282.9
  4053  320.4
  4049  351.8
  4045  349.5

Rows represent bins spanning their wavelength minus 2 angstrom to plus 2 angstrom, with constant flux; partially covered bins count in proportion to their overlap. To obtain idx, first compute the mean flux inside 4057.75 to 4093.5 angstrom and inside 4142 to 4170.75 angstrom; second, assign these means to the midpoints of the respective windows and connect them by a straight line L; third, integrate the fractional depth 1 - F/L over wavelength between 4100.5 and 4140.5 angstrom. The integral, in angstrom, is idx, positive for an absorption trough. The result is 2.6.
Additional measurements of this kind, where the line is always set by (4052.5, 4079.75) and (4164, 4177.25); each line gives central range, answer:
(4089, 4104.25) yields 0.9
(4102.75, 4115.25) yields 1.7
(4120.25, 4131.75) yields -1.1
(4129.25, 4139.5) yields -1.0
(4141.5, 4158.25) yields -1.8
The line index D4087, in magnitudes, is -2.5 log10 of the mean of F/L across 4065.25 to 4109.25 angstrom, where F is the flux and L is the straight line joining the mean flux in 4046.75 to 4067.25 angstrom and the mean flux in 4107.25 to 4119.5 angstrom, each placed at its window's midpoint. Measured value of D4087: 0.04 mag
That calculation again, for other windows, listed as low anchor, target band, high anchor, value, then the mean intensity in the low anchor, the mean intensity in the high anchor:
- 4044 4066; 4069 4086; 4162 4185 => 0.11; 332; 290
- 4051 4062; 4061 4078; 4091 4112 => -0.04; 311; 270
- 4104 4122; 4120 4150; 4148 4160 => -0.08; 287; 328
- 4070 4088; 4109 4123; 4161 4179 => -0.02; 293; 302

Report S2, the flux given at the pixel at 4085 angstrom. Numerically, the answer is 296.4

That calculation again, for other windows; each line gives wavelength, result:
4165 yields 317.3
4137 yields 351.6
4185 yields 267.6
